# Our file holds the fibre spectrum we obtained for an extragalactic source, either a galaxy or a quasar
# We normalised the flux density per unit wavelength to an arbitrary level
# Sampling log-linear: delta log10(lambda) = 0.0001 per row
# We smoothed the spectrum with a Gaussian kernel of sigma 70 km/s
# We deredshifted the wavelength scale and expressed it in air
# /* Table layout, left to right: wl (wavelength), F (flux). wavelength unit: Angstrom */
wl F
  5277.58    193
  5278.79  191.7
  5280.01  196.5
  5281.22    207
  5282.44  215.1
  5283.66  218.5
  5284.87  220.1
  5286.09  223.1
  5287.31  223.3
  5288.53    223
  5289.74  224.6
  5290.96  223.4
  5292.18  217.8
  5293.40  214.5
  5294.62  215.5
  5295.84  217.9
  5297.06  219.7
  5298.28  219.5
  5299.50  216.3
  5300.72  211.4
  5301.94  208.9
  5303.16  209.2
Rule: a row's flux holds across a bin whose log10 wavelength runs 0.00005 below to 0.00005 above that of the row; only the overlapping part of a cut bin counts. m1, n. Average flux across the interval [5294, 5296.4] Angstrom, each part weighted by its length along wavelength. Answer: 217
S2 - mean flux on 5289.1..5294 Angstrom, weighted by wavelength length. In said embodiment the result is 220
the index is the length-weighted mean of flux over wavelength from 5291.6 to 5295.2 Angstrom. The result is 216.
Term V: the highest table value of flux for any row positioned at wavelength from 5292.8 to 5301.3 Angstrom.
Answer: 219.7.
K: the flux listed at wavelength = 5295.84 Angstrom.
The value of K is 217.9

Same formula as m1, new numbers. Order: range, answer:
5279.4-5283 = 206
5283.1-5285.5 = 220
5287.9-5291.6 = 224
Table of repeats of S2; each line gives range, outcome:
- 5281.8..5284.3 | 217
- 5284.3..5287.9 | 222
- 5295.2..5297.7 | 219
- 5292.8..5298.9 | 217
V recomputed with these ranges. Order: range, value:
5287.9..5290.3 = 224.6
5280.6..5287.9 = 223.3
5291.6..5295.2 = 217.8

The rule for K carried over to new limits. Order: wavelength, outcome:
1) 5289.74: 224.6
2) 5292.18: 217.8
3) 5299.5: 216.3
